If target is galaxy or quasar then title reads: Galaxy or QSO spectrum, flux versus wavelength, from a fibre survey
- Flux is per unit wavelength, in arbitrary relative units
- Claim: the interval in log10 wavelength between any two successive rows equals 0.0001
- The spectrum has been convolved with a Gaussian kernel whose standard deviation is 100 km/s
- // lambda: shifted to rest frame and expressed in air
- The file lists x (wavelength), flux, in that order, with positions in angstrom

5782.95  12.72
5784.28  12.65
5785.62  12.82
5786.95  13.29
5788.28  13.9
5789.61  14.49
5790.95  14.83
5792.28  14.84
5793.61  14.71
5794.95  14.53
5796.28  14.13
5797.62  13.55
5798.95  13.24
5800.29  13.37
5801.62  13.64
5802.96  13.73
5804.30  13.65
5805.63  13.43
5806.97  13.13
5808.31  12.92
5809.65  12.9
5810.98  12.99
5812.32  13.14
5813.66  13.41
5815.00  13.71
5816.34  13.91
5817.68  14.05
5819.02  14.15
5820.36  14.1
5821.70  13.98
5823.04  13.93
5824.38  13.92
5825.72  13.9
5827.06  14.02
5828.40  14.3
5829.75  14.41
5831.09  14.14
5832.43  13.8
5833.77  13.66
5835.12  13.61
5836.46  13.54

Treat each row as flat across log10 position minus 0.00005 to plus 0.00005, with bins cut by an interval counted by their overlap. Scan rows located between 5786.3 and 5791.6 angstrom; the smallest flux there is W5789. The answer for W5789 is 13.29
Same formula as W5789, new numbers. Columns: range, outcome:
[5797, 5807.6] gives 13.13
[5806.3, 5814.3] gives 12.9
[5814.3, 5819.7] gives 13.71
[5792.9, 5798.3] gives 13.55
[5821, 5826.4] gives 13.9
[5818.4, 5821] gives 14.1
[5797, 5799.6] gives 13.24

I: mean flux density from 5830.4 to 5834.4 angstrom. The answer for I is 13.9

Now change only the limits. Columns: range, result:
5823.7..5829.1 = 14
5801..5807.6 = 13.5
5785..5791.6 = 13.9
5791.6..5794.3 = 14.8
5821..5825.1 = 14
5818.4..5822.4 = 14.1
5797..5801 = 13.4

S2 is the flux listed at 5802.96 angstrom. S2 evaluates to 13.73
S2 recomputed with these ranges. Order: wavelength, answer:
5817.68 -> 14.05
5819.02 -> 14.15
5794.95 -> 14.53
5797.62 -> 13.55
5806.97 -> 13.13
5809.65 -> 12.9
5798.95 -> 13.24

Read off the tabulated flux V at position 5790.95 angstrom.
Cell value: 14.83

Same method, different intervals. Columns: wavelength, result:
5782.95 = 12.72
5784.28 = 12.65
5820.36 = 14.1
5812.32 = 13.14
